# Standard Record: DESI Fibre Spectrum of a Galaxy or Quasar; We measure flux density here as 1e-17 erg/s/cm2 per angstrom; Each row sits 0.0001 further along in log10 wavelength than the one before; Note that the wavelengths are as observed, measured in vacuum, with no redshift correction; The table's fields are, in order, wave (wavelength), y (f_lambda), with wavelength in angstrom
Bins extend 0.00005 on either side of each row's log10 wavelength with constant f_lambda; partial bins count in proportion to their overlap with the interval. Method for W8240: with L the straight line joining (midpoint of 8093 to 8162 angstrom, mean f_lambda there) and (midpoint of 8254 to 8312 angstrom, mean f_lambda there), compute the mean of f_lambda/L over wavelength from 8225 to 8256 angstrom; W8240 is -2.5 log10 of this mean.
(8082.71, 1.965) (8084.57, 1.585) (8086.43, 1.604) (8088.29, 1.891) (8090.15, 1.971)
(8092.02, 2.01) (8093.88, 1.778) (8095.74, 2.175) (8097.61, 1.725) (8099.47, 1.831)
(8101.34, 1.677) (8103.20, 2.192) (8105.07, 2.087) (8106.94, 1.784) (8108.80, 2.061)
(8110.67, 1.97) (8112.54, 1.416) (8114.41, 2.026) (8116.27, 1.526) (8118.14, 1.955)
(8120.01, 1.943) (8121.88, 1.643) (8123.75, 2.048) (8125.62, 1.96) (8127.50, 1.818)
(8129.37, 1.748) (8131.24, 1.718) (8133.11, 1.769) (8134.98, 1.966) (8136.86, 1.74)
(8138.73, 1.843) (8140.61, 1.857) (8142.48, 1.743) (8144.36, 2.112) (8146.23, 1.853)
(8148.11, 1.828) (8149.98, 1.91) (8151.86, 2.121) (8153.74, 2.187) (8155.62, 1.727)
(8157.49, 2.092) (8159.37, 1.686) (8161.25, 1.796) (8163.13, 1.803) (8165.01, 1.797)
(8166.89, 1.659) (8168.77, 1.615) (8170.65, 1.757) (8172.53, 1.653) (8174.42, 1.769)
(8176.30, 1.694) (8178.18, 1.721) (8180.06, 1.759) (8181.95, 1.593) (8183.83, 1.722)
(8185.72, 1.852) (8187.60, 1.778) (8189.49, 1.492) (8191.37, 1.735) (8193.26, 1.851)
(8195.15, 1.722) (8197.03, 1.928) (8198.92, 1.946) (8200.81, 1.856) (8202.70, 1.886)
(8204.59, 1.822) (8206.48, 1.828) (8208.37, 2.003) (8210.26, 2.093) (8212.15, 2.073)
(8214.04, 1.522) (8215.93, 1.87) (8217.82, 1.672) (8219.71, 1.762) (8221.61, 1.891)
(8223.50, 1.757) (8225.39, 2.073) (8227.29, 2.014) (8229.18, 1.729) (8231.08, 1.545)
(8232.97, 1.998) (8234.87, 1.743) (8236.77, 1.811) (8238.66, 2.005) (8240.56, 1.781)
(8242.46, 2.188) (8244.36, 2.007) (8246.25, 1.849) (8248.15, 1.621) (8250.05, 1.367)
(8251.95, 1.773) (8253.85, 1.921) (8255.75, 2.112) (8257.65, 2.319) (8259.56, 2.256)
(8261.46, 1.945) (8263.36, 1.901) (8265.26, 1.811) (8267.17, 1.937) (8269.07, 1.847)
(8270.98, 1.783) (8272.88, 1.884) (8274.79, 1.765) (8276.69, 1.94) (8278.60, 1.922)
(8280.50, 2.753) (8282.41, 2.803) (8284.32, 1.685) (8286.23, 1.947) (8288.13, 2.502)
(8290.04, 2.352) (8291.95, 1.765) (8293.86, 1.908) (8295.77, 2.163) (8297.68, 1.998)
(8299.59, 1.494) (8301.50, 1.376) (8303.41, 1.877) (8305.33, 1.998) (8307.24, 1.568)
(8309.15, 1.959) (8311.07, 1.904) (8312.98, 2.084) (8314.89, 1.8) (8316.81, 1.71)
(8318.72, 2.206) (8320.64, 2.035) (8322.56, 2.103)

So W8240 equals 0.061 mag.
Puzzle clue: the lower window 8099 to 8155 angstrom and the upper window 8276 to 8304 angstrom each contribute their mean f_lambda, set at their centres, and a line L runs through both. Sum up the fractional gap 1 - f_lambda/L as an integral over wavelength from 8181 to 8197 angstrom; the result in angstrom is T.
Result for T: 1.7 angstrom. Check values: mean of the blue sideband 1.88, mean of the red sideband 2.04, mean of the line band 1.73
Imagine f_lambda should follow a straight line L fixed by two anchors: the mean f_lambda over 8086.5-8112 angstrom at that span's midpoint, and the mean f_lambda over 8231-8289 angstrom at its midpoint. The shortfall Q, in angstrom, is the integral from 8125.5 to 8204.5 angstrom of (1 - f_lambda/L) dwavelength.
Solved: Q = 5.14 angstrom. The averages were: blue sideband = 1.92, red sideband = 1.96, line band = 1.81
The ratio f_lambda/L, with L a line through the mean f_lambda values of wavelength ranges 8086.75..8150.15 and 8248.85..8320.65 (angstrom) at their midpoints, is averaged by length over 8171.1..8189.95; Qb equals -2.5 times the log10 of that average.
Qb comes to 0.11 mag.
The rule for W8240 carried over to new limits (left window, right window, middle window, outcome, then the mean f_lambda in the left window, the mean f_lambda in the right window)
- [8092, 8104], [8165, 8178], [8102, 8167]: -0.040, 1.9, 1.7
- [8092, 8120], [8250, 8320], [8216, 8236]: 0.067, 1.88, 1.96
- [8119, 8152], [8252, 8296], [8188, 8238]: 0.076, 1.86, 2.05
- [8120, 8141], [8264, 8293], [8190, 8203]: 0.054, 1.83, 2.04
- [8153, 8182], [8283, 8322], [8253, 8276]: -0.042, 1.77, 1.93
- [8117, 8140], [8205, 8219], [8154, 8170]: 0.036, 1.84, 1.86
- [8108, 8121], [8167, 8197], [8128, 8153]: -0.043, 1.84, 1.72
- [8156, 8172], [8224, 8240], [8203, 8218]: -0.023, 1.77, 1.86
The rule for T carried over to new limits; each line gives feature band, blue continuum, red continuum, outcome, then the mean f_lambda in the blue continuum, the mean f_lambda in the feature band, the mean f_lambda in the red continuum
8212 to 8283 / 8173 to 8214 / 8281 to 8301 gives 1.3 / 1.81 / 1.91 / 2.06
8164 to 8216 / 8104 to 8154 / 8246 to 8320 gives 3.2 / 1.87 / 1.78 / 1.94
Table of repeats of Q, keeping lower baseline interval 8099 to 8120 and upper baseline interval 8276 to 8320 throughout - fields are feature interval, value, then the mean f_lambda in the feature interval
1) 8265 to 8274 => 0.5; 1.85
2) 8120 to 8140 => 0.5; 1.83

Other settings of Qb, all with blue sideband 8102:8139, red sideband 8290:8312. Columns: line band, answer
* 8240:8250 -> 0.00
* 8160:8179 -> 0.08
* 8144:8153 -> -0.06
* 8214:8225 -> 0.04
